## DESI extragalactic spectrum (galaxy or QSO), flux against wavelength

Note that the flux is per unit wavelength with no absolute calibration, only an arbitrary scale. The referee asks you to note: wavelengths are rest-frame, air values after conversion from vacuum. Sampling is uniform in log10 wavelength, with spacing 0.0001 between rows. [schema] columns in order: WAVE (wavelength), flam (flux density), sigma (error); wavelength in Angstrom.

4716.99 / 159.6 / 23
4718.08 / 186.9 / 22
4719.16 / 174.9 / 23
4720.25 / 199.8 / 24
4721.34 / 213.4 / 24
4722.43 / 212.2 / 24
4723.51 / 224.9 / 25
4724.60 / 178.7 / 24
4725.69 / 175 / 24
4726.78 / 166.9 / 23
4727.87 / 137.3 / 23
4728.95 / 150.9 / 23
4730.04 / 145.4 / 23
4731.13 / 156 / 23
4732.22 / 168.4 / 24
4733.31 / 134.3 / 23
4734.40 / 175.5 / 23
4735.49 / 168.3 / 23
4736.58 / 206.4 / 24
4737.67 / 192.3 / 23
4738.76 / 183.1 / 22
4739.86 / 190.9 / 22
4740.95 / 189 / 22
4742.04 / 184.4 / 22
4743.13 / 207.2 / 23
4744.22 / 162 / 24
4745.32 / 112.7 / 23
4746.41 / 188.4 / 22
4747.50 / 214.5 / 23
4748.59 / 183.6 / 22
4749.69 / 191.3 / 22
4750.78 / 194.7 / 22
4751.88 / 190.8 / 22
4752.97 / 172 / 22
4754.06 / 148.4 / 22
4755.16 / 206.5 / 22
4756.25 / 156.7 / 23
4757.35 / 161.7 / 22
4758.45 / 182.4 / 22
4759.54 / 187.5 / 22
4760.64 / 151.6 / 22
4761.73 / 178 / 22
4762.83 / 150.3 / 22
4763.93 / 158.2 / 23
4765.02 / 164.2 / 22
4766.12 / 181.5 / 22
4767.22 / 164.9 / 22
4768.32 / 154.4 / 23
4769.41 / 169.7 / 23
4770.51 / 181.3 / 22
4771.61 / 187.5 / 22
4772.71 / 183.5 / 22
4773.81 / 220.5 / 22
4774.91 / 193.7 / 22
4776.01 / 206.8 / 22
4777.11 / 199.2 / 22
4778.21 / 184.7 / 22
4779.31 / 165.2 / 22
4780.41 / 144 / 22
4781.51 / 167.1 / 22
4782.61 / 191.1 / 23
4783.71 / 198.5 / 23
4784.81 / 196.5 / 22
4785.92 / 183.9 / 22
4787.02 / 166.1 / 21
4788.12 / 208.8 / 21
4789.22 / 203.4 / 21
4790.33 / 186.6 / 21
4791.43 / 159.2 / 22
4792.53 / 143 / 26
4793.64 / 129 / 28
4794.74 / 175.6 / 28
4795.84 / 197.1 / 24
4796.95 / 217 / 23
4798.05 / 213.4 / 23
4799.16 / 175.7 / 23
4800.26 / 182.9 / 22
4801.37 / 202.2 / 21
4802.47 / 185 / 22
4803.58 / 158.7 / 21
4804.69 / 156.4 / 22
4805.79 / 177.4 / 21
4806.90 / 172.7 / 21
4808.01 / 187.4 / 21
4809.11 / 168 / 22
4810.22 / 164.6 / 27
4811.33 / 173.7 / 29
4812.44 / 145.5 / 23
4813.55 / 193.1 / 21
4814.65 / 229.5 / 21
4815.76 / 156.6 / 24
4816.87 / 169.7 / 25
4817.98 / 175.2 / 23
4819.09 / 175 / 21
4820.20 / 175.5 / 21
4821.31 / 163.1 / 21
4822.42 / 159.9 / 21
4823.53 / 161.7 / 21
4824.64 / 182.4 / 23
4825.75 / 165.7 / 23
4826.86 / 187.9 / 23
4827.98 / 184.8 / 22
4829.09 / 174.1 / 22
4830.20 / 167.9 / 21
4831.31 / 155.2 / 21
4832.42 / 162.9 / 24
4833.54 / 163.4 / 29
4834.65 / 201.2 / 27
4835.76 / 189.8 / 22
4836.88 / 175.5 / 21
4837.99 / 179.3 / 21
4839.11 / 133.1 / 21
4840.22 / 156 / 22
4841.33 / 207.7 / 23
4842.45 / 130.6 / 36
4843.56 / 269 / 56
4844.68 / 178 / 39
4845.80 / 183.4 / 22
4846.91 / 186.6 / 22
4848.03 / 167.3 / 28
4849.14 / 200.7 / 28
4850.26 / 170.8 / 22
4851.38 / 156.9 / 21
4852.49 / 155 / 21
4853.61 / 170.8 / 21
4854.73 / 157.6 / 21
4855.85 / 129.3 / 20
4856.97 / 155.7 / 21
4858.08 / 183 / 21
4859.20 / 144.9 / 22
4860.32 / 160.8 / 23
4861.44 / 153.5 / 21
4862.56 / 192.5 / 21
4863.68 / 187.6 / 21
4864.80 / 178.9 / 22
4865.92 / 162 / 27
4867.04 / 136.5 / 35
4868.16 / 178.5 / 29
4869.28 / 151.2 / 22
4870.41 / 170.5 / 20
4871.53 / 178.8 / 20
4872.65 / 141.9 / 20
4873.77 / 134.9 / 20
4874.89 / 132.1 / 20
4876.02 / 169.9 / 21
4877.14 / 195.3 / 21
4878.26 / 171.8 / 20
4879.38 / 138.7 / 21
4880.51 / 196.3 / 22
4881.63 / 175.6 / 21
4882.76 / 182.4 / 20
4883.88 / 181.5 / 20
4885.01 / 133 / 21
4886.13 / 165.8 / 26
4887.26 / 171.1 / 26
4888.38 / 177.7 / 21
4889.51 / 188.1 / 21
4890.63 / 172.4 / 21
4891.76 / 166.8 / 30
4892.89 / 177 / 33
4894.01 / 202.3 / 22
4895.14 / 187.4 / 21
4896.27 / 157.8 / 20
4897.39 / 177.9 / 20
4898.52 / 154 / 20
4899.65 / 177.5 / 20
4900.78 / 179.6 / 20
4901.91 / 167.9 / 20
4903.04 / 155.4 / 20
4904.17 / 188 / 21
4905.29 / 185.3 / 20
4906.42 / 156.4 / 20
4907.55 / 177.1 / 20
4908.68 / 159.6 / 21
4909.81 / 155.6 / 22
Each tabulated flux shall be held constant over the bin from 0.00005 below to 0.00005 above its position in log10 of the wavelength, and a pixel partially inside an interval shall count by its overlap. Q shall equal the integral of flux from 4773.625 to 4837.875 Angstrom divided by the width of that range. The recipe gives 179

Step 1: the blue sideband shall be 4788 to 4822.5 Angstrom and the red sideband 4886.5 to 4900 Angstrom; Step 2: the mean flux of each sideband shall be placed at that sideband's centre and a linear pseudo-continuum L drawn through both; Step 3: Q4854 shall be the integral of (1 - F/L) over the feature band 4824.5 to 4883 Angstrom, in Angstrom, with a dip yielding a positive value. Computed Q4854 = 2.2 Angstrom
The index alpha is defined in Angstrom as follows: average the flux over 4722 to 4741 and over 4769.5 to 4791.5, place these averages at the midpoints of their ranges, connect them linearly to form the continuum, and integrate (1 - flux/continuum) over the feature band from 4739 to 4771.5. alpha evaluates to 0.9 Angstrom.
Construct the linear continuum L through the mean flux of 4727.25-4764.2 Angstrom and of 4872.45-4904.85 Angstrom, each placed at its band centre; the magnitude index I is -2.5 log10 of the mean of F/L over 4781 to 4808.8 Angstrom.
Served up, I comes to -0.057 mag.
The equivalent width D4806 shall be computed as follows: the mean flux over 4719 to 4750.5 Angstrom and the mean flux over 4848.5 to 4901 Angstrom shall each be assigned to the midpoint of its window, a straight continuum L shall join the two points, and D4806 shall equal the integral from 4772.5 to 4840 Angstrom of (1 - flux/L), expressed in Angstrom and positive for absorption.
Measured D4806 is -1.8 Angstrom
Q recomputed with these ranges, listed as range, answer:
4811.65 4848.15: 176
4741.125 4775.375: 177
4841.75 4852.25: 182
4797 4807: 183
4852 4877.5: 162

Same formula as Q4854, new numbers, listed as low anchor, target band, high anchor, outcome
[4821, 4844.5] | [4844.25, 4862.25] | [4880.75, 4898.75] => 0.9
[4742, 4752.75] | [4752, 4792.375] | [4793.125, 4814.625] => 0.7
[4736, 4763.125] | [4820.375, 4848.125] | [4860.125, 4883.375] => -0.9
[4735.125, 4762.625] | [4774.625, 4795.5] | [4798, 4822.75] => -0.2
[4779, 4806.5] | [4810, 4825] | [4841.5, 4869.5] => 0.2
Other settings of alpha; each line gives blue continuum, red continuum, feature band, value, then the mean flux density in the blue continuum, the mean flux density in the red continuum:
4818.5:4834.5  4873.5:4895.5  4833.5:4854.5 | -0.83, 171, 171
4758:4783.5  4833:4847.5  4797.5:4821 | 0.19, 177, 181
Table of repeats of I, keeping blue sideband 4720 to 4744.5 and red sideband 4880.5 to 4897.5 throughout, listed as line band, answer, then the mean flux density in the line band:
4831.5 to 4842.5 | 0.03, 171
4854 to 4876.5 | 0.10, 160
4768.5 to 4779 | -0.07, 190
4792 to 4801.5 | -0.02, 181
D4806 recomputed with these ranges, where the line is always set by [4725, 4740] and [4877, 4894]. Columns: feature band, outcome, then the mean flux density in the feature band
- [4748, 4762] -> -0.77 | 177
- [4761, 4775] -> -0.53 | 175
